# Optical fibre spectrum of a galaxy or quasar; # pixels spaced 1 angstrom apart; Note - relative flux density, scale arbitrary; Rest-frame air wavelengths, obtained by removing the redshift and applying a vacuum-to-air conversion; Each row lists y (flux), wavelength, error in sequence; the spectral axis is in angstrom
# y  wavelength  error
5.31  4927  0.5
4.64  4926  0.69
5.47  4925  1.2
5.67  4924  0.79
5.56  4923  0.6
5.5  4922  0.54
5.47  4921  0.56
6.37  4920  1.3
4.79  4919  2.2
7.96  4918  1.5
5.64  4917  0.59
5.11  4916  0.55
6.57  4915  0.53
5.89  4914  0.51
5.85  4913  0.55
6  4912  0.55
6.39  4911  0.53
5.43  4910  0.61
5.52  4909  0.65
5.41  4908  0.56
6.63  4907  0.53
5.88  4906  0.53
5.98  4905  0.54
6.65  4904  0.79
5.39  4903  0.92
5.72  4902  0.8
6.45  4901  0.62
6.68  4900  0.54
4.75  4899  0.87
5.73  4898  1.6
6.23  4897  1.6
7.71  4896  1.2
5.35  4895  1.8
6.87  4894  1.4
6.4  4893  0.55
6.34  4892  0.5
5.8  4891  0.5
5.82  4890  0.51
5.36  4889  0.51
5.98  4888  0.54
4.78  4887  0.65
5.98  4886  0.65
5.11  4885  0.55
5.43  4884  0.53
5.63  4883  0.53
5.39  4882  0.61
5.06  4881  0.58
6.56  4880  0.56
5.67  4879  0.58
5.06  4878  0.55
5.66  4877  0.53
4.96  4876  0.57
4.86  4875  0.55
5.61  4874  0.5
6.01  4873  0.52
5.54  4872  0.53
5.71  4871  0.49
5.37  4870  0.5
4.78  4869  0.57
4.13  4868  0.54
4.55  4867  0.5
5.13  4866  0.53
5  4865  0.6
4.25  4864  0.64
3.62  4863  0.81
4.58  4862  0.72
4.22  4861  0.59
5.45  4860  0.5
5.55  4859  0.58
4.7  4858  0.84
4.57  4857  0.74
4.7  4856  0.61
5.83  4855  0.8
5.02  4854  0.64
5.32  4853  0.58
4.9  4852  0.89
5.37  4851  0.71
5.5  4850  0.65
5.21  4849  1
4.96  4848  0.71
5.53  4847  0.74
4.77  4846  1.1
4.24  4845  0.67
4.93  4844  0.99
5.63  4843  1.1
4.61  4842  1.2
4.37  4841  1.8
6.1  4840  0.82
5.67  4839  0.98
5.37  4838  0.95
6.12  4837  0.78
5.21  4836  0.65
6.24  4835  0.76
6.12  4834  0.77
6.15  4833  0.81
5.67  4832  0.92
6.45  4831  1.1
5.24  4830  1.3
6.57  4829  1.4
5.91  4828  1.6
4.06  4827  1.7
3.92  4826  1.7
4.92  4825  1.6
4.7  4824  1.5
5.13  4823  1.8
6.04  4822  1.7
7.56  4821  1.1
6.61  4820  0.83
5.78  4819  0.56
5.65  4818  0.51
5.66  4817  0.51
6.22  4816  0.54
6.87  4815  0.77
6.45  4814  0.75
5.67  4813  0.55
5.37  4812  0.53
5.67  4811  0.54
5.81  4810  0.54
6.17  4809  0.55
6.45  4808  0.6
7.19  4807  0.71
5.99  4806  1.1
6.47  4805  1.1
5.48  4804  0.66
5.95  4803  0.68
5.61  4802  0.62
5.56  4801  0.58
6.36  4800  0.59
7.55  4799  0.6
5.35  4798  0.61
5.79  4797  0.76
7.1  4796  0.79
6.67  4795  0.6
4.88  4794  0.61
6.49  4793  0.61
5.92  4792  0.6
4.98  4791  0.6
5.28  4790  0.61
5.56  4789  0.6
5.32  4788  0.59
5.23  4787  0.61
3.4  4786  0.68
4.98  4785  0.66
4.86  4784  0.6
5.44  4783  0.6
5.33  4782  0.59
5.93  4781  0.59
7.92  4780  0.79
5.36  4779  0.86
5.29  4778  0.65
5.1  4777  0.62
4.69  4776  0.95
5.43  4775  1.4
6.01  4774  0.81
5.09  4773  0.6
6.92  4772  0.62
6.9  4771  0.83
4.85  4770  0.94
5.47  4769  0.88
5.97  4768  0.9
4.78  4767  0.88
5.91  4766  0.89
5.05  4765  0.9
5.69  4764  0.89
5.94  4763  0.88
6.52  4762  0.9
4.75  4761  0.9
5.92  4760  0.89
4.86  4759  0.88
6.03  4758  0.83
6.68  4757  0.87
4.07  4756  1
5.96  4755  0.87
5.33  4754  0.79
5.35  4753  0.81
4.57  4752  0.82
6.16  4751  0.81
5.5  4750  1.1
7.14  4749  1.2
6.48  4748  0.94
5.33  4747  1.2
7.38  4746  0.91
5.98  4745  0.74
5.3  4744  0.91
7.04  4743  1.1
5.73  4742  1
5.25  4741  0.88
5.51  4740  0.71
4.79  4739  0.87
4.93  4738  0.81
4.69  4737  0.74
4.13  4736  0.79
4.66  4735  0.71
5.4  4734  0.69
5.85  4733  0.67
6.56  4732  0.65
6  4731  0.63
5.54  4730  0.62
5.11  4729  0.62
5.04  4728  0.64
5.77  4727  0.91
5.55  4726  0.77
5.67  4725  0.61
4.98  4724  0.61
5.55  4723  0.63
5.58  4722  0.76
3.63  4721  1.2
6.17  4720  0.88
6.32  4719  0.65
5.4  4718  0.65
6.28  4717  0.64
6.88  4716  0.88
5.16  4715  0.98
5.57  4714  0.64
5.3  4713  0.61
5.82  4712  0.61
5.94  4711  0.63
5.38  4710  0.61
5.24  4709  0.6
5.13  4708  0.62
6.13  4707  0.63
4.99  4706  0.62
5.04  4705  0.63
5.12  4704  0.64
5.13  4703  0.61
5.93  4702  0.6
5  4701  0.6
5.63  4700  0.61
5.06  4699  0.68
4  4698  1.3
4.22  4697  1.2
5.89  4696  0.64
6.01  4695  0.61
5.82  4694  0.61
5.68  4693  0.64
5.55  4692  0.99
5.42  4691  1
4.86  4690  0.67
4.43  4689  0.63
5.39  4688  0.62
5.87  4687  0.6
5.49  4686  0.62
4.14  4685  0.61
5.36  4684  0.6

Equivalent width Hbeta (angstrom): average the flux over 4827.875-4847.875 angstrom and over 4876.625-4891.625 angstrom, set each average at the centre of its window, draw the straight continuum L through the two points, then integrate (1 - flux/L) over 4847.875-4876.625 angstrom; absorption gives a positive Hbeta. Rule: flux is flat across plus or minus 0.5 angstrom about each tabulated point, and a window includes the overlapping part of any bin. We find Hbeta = 2.7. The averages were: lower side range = 5.53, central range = 5.02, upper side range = 5.56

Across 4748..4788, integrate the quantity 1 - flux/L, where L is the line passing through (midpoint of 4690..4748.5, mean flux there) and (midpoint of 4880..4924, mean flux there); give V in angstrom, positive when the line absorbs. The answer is 0.2 angstrom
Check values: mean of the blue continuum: 5.49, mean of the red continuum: 5.88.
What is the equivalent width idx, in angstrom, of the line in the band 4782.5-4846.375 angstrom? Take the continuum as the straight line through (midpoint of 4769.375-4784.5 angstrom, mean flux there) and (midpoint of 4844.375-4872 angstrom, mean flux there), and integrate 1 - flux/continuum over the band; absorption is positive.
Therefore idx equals -4.21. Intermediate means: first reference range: 5.67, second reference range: 4.94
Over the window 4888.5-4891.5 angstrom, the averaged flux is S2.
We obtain 5.66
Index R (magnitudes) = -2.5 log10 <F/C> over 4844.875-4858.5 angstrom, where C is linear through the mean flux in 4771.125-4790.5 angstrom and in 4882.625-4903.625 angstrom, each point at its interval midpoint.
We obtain 0.13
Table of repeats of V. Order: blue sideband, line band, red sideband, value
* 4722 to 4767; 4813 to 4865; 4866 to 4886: 0.25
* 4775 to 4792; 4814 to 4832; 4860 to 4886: -1.73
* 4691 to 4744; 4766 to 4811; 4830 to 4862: -3.29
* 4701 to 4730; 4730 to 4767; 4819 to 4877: -1.24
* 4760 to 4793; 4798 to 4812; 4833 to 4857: -1.78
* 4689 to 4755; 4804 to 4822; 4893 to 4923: -1.40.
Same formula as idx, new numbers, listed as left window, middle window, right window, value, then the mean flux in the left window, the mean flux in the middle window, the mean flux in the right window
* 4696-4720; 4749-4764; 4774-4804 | -0.12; 5.45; 5.6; 5.64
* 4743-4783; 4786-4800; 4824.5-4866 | -0.65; 5.73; 5.79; 5.18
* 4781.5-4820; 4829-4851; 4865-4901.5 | 1.01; 5.81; 5.46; 5.62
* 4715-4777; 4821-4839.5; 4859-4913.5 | -0.02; 5.6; 5.58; 5.56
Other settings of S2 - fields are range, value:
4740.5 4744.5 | 5.83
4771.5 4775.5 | 5.86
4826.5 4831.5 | 5.65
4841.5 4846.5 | 4.84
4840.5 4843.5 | 4.87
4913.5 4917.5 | 5.8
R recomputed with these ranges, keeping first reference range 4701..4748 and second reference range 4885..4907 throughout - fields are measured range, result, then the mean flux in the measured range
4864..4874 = 0.158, 5.12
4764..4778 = 0.020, 5.55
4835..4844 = 0.083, 5.41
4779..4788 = 0.059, 5.38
